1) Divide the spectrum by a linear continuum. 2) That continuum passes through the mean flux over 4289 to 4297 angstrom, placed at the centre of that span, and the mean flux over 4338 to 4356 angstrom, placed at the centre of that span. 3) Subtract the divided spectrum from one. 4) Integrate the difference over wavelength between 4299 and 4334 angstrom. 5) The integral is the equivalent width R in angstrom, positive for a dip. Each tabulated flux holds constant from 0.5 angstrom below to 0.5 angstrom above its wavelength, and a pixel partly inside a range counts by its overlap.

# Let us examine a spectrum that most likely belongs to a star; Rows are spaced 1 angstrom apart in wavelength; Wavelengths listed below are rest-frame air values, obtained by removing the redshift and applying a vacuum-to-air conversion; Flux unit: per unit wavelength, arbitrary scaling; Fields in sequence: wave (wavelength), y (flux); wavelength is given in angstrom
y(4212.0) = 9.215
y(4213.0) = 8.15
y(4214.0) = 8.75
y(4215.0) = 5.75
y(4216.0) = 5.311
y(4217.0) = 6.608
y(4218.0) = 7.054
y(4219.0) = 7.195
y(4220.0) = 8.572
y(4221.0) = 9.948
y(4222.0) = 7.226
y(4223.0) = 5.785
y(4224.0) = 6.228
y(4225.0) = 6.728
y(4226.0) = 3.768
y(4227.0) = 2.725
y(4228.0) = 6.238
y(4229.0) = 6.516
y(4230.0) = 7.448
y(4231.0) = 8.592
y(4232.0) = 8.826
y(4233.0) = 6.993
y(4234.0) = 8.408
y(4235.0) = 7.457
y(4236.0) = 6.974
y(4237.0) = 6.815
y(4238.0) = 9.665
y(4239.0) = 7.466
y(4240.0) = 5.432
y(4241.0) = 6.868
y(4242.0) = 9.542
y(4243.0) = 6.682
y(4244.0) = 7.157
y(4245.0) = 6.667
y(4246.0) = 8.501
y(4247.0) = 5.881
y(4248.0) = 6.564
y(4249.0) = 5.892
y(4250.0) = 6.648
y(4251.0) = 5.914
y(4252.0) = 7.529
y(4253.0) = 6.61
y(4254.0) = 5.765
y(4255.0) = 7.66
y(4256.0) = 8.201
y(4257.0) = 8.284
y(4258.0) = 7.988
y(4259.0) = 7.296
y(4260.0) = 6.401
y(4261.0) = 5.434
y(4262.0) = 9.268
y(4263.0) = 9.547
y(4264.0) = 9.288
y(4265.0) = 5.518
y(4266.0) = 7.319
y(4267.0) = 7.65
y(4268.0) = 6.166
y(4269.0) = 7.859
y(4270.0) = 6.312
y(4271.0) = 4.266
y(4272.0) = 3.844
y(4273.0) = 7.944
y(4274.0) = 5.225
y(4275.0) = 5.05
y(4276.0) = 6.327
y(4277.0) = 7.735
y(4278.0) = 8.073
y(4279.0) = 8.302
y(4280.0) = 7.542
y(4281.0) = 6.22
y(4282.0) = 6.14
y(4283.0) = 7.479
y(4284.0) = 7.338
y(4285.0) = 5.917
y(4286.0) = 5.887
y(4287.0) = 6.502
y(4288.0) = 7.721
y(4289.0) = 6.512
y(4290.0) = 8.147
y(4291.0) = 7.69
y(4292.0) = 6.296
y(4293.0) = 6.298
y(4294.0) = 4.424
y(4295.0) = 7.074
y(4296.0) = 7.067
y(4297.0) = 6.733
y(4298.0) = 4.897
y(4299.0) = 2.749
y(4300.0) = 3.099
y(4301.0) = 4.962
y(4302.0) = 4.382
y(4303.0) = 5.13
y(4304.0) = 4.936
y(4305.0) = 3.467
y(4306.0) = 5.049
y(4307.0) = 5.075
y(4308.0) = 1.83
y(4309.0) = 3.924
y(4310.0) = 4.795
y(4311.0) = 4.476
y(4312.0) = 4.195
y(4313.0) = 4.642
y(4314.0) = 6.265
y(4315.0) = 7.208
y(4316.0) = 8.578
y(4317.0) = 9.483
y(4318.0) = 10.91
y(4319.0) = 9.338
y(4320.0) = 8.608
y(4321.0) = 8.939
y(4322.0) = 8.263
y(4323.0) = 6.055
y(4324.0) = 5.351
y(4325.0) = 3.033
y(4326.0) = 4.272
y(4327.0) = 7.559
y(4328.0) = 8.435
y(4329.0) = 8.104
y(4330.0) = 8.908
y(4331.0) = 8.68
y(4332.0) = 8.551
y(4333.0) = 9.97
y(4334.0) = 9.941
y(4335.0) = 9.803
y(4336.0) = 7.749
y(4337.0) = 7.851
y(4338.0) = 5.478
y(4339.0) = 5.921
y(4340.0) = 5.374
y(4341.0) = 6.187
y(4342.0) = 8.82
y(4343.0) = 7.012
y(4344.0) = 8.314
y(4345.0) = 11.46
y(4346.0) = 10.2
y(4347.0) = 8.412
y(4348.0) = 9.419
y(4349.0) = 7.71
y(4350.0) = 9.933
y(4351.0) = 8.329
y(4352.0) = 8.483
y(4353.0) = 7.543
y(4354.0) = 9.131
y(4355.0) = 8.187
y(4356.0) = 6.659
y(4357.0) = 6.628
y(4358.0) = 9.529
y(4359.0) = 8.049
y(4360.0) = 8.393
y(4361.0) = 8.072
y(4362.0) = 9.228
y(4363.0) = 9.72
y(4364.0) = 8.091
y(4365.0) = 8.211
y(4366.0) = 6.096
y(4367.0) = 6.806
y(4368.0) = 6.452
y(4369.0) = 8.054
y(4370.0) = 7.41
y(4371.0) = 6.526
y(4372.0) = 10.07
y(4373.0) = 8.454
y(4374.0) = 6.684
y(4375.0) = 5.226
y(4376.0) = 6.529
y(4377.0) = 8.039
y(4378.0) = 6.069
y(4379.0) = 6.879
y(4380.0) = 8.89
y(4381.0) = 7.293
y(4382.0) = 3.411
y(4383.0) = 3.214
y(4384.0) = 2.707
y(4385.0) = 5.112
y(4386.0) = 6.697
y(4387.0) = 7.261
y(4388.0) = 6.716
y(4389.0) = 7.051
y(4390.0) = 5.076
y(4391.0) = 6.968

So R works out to 4.8 angstrom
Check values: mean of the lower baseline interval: 6.7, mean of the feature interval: 6.37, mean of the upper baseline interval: 8.14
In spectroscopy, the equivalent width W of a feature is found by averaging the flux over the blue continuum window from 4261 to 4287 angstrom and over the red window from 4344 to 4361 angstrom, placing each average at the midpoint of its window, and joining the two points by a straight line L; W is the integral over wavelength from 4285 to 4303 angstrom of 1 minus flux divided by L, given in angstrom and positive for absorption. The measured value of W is 3.4 angstrom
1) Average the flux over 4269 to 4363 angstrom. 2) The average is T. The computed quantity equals 6.97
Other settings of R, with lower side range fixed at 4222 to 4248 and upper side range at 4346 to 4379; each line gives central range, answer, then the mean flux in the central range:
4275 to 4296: 1.4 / 6.84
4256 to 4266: -0.8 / 7.68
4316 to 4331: -0.2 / 7.73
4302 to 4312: 4.3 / 4.3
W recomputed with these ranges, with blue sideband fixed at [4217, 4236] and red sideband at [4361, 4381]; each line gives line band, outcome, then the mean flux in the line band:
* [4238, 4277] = 0.9 angstrom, 6.94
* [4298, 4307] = 3.7 angstrom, 4.31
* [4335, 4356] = -1.8 angstrom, 8.08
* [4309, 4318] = 1.2 angstrom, 6.34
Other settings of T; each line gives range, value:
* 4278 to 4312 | 5.71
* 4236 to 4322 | 6.61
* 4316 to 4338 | 8.04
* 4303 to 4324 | 6.25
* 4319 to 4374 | 7.94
